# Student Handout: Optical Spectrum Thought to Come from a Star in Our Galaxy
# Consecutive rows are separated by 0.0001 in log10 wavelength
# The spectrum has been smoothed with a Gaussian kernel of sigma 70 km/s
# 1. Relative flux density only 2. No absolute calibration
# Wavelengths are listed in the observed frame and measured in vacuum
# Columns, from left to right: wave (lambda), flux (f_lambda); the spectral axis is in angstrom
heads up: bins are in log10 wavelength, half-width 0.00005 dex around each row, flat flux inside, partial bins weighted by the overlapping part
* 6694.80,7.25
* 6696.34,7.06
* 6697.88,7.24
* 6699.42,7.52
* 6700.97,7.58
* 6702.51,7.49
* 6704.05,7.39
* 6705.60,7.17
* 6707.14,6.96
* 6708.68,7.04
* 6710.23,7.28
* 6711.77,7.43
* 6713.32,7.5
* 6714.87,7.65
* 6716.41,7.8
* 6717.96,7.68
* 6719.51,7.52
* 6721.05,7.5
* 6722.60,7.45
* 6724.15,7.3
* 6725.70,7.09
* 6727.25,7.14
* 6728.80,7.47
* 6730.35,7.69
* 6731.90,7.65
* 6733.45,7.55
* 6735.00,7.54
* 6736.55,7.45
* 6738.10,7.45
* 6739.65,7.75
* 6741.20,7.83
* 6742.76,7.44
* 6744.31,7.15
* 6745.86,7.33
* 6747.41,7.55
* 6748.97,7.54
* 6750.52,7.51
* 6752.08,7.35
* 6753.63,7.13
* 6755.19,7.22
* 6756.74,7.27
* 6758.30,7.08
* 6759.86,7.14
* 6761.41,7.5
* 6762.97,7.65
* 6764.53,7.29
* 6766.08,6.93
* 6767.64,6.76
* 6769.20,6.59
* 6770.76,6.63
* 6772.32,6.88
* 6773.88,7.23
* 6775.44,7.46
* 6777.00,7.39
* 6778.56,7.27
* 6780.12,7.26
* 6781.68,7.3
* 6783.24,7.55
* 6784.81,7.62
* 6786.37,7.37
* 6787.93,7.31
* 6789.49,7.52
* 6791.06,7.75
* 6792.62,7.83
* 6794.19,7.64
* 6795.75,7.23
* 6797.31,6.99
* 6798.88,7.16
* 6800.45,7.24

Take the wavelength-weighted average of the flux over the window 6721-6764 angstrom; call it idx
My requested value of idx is 7.42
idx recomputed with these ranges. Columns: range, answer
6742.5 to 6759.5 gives 7.32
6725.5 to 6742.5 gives 7.52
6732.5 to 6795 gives 7.35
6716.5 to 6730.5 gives 7.43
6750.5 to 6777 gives 7.15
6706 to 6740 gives 7.44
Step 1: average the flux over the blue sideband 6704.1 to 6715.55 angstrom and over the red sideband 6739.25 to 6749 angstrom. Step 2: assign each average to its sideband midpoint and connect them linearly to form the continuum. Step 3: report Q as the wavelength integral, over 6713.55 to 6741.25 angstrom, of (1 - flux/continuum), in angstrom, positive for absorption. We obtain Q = -0.5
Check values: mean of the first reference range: 7.29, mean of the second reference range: 7.5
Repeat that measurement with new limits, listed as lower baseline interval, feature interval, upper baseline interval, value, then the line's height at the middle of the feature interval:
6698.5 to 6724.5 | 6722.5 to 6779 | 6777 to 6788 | 0.7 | 7.41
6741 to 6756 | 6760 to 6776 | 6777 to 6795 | 0.8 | 7.44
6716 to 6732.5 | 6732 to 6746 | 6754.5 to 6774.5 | -0.4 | 7.33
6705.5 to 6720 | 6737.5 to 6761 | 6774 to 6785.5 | 0.1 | 7.4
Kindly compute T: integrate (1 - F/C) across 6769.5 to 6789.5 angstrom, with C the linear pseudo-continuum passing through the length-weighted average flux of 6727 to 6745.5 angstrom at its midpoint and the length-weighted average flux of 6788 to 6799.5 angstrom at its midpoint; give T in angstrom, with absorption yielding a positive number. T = 0.5 angstrom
